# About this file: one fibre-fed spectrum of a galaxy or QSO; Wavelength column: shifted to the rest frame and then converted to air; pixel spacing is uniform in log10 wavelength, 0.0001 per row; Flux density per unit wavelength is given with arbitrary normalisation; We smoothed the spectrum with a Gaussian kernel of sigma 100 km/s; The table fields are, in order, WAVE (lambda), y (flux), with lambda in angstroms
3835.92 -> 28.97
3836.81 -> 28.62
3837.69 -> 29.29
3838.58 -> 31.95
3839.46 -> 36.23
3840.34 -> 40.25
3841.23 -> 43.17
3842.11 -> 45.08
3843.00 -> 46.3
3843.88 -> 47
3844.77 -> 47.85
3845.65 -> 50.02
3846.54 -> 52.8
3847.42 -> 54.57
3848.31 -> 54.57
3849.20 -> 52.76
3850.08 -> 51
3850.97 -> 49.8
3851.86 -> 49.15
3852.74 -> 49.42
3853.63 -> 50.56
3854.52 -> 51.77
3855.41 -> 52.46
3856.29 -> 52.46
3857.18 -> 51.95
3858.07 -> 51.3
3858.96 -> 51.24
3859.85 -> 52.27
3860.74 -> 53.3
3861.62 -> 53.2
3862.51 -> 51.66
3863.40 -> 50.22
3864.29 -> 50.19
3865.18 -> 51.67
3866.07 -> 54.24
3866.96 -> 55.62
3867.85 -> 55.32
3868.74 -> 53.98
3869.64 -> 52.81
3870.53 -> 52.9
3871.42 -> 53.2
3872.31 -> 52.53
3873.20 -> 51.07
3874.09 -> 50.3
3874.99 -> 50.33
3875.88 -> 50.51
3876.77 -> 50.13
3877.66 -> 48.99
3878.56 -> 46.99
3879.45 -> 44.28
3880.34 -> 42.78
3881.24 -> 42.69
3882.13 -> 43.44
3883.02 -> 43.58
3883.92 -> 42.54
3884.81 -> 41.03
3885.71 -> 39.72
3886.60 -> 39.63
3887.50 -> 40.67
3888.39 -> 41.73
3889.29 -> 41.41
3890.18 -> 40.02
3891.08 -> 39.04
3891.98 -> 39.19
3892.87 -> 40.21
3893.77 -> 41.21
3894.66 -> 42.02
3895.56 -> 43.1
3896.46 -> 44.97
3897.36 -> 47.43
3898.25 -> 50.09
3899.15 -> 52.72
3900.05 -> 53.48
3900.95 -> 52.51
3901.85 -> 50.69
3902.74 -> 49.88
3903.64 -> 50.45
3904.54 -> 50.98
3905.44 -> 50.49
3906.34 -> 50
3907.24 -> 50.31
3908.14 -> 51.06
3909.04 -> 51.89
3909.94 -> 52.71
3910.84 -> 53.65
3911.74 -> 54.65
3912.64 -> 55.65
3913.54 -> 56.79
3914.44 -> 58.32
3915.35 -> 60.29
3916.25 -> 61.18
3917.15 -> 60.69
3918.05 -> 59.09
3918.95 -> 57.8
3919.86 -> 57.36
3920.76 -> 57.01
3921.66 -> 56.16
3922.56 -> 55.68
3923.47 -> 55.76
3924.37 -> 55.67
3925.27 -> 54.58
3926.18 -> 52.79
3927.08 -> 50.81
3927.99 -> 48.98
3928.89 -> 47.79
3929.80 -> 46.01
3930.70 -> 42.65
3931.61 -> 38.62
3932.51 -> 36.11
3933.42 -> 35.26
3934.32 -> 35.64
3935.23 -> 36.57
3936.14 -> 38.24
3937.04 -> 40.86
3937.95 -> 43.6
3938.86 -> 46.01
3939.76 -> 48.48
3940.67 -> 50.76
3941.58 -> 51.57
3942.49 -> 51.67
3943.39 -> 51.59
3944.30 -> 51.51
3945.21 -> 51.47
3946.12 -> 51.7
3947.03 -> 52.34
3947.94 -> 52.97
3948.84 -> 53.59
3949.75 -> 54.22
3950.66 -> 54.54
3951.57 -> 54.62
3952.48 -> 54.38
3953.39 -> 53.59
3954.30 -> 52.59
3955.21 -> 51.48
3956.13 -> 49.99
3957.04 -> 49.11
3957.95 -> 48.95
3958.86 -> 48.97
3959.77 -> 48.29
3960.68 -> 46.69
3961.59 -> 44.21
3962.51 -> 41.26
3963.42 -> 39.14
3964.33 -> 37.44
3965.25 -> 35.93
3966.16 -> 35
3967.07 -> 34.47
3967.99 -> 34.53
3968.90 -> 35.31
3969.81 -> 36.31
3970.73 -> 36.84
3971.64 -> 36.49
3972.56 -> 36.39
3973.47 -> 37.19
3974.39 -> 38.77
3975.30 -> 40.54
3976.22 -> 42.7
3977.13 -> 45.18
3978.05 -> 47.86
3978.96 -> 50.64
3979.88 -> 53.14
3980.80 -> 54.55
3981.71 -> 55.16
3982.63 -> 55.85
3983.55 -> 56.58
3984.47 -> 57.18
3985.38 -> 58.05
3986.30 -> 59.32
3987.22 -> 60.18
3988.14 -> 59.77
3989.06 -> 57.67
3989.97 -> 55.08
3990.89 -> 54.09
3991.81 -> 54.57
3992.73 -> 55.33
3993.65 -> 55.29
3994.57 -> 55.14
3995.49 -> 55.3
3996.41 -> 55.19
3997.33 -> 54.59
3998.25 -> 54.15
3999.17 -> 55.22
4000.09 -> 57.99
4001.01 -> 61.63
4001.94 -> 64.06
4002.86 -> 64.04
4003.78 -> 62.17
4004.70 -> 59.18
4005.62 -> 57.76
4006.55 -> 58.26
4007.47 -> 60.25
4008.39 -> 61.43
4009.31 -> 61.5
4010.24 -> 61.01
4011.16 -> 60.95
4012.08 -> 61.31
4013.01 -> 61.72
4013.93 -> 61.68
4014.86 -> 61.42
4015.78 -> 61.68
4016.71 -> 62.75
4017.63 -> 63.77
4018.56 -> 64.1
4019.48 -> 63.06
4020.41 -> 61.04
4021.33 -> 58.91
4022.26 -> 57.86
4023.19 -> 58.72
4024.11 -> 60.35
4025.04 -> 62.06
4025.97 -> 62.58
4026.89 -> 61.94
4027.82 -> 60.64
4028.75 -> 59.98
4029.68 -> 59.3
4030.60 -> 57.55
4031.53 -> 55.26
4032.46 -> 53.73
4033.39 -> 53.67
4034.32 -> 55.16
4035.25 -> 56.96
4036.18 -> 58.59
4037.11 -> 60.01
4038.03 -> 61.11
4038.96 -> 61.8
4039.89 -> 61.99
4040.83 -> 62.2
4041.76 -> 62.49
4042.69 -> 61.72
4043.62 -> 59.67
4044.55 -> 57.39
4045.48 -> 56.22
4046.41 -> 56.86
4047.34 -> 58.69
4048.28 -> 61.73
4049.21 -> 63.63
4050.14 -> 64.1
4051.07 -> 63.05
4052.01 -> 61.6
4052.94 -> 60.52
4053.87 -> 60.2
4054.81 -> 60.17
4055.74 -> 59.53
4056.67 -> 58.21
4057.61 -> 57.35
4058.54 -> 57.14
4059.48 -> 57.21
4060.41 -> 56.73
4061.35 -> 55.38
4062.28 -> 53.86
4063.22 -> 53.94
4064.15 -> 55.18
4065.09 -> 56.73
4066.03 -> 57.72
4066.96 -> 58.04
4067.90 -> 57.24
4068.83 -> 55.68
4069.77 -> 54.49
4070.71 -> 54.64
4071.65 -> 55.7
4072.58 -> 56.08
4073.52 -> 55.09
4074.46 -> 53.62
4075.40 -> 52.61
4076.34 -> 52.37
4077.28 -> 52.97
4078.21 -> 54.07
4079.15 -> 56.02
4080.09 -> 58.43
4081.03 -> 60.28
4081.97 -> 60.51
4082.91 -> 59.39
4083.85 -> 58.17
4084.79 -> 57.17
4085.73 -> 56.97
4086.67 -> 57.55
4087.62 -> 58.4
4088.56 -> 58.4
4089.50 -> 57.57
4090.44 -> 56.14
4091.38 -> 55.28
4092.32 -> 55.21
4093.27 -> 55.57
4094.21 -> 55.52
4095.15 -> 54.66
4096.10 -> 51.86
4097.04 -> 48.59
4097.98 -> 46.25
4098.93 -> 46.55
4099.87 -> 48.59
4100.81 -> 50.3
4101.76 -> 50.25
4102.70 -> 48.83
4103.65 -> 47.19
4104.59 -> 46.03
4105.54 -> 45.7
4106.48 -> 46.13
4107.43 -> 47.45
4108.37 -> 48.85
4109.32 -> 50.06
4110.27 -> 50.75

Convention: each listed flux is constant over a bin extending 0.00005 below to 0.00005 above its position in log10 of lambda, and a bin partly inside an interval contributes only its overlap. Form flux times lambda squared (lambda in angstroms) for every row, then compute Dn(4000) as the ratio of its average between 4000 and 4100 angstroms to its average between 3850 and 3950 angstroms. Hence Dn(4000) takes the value 1.27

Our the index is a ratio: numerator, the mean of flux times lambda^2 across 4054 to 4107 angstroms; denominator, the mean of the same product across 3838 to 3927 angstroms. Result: 1.2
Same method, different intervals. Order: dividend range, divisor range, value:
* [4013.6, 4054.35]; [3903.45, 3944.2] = 1.26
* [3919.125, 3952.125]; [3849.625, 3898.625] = 1.06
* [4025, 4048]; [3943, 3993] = 1.26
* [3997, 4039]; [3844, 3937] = 1.29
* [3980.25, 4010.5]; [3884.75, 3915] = 1.27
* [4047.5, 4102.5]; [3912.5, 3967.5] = 1.22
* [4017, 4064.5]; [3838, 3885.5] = 1.32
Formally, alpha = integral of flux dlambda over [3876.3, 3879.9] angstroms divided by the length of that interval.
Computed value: 47.7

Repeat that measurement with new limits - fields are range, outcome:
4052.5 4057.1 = 59.8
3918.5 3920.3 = 57.4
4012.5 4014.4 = 61.4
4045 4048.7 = 58.3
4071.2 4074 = 55.7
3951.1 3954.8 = 53.8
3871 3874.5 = 51.9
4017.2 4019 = 63.8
